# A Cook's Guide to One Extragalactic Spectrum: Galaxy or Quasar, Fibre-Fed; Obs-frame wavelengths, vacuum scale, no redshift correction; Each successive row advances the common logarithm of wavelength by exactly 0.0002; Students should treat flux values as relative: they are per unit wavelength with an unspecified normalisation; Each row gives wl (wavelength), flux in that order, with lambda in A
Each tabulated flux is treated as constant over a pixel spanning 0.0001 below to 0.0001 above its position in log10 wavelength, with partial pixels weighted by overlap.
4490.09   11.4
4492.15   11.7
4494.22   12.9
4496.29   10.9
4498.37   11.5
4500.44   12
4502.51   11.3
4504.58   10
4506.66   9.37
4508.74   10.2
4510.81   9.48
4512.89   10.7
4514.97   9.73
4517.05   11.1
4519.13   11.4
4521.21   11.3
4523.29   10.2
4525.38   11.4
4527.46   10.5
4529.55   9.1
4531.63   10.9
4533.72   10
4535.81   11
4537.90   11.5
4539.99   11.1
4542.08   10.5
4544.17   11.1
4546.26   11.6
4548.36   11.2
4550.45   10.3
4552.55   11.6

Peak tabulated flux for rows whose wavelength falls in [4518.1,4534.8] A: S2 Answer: 11.4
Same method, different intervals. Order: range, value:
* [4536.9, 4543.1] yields 11.5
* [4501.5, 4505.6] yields 11.3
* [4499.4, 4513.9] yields 12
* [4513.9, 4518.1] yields 11.1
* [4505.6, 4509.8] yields 10.2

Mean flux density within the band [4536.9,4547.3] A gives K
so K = 11.2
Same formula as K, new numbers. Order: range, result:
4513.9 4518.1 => 10.4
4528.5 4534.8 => 10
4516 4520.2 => 11.3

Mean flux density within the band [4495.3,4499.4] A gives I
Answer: 11.2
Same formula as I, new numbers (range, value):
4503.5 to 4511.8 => 9.77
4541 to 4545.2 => 10.8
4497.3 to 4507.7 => 10.8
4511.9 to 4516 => 10.2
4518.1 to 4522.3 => 11.3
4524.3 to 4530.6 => 10.3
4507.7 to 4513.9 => 10.1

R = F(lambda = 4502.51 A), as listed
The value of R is 11.3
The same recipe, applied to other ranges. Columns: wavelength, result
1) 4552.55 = 11.6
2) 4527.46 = 10.5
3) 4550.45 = 10.3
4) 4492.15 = 11.7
